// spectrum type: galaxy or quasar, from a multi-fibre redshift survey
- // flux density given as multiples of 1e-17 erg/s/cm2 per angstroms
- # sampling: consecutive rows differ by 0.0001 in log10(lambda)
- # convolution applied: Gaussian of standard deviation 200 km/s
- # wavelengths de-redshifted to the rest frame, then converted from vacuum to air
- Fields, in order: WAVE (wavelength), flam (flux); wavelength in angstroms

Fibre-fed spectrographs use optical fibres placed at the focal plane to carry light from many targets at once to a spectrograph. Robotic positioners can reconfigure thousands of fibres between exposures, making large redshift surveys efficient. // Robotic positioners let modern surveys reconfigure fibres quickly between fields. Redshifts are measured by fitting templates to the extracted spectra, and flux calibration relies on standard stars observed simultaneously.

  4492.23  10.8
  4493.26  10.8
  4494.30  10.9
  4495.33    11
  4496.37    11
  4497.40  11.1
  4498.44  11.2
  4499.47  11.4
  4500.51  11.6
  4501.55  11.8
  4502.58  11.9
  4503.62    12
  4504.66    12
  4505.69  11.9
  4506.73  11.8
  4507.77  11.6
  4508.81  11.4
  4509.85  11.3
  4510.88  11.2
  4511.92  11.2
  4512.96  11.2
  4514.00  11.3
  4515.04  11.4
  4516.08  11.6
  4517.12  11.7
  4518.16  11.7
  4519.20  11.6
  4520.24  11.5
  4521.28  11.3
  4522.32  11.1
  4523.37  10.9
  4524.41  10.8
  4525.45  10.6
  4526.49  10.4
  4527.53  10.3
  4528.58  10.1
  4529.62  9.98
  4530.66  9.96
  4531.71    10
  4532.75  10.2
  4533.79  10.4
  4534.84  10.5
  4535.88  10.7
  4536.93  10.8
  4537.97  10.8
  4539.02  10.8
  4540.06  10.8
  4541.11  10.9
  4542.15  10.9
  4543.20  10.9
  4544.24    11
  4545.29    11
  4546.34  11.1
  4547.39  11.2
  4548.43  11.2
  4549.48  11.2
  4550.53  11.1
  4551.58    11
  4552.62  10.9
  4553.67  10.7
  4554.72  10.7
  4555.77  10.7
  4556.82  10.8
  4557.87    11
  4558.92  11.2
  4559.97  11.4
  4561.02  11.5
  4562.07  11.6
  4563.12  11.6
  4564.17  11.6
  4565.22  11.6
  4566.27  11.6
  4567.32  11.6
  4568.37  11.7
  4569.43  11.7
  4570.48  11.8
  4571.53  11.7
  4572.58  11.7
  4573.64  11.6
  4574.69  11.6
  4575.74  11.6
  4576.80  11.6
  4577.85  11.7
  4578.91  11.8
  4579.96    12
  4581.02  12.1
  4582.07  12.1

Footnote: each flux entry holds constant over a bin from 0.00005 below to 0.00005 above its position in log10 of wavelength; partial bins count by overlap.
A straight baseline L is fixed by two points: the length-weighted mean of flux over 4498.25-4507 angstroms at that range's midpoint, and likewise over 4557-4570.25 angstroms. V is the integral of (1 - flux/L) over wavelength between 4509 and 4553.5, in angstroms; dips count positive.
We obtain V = 2.7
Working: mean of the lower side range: 11.8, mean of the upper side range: 11.5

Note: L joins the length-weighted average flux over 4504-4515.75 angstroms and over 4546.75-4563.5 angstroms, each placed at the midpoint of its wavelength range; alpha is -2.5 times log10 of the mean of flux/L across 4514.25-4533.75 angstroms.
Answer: 0.05 mag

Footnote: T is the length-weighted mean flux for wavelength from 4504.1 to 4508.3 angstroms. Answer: 11.8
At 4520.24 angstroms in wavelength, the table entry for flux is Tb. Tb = 11.5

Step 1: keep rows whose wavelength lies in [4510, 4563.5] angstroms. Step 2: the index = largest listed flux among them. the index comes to 11.7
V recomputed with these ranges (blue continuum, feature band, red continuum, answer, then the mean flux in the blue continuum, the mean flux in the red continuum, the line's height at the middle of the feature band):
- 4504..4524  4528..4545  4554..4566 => 1.2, 11.5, 11.2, 11.4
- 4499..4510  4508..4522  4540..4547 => 0.1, 11.7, 10.9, 11.5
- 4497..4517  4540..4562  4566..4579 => 1.1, 11.5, 11.7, 11.6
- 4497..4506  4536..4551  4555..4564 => 0.5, 11.7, 11.2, 11.3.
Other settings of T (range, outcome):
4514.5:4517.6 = 11.6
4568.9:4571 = 11.7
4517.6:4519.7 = 11.7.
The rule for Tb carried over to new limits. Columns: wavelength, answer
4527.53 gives 10.3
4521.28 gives 11.3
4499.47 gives 11.4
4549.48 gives 11.2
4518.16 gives 11.7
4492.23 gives 10.8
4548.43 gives 11.2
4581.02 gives 12.1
